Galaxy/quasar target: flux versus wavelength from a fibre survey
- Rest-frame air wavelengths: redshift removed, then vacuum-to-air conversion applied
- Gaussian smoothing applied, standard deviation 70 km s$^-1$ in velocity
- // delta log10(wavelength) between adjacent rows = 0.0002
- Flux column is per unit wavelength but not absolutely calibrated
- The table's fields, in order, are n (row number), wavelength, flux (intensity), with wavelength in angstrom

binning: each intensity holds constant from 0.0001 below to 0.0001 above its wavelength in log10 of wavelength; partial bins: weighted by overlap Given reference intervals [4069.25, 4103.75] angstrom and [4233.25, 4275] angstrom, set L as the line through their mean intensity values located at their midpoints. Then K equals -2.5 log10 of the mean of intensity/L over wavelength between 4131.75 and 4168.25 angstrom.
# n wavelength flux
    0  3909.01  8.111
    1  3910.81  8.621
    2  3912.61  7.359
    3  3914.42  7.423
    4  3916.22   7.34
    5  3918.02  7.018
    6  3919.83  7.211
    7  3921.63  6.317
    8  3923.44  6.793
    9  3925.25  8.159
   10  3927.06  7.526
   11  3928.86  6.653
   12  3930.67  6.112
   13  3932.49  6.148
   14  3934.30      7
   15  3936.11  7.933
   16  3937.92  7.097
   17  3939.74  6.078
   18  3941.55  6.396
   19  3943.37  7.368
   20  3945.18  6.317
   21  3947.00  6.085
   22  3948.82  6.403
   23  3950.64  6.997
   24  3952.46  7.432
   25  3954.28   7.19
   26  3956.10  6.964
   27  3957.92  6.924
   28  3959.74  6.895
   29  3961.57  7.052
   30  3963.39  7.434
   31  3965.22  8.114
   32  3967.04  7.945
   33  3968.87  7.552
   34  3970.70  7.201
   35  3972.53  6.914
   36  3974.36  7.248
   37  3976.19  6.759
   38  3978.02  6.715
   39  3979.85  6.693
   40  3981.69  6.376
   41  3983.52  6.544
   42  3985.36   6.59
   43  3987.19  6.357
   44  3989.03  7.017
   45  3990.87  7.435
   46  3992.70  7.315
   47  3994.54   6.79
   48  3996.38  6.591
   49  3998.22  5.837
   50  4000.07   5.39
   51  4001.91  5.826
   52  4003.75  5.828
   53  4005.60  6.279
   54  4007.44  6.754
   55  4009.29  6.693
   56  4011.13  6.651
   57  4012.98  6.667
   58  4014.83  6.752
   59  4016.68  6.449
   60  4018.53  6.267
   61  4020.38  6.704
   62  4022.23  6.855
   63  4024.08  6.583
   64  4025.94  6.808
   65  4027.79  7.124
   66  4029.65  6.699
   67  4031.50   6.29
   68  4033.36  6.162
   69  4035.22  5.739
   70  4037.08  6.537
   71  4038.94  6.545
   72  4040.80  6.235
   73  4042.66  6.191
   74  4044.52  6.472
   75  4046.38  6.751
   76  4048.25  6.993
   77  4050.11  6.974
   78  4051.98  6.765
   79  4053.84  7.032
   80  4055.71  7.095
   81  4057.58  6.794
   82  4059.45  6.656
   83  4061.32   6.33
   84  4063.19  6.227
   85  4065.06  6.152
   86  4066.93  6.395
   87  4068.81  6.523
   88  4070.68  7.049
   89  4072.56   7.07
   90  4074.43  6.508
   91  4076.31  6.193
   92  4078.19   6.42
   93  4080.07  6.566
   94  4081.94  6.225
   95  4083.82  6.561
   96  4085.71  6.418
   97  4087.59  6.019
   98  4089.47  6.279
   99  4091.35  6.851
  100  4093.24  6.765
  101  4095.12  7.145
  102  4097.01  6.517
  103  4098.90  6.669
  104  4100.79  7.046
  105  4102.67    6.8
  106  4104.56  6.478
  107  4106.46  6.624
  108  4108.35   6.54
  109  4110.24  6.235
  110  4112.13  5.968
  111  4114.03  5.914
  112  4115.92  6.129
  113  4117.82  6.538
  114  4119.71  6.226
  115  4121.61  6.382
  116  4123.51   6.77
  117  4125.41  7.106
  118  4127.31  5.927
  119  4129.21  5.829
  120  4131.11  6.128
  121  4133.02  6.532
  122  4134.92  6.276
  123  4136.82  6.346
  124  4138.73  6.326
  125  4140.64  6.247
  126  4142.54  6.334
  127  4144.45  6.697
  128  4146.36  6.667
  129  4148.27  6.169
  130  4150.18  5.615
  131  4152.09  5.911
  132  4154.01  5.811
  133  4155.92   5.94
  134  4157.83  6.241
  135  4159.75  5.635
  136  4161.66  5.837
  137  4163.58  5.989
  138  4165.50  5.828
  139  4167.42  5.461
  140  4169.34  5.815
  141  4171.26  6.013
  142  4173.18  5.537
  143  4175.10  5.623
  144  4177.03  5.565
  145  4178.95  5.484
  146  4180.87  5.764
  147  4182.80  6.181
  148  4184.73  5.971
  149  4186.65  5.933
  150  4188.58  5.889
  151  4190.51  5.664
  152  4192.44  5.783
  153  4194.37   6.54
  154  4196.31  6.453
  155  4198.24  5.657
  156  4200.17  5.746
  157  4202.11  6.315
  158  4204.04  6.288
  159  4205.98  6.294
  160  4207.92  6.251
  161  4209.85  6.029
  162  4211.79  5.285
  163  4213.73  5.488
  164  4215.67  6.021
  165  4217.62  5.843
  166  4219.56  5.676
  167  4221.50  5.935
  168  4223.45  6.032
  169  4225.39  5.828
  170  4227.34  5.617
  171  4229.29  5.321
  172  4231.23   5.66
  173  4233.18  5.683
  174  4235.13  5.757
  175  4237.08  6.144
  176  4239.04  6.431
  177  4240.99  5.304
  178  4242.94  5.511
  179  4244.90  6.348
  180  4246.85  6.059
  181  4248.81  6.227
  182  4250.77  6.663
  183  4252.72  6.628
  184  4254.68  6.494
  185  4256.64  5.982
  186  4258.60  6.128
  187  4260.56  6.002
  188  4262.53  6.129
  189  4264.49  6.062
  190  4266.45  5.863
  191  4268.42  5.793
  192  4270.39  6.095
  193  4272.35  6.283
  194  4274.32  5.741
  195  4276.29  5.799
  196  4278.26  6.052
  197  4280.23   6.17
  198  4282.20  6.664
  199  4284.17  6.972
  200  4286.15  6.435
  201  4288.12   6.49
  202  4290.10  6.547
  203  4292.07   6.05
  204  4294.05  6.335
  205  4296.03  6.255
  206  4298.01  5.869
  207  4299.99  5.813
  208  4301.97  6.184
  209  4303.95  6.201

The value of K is 0.05 mag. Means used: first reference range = 6.62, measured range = 6.1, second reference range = 6.07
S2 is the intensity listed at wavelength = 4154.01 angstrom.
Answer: 5.811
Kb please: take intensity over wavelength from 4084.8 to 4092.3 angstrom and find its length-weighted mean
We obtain 6.39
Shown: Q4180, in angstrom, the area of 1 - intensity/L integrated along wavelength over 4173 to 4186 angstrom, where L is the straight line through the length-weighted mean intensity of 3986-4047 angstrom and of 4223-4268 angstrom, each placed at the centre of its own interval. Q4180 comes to 0.8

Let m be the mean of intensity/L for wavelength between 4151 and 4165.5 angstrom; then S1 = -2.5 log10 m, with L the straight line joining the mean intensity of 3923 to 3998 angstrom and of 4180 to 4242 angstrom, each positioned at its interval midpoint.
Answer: 0.04 mag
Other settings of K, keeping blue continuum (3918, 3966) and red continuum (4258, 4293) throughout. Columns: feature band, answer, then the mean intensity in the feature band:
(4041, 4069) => 0.012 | 6.62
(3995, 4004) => 0.148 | 5.94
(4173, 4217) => 0.081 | 5.91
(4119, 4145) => 0.025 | 6.36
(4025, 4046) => 0.047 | 6.44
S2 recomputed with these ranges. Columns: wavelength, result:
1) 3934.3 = 7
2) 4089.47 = 6.279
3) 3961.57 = 7.052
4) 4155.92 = 5.94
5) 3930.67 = 6.112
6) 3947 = 6.085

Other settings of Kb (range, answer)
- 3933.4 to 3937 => 7.47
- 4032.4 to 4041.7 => 6.24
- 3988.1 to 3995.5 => 7.14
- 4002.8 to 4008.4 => 6.29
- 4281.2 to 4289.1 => 6.64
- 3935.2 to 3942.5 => 6.88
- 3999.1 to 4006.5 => 5.82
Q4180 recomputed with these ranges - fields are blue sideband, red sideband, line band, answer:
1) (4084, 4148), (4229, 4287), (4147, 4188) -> 3.14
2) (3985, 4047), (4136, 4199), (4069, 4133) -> -2.88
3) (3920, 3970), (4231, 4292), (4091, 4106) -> -0.44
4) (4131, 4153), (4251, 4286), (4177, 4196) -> 1.01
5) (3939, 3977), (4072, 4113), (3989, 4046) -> 2.62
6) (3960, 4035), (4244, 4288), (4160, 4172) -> 1.11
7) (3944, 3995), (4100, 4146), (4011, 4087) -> 1.22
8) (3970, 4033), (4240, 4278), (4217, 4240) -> 1.12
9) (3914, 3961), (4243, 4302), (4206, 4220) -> 1.07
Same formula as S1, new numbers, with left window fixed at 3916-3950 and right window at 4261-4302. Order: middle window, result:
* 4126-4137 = 0.04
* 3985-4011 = 0.04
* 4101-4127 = 0.01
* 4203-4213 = 0.05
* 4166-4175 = 0.12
